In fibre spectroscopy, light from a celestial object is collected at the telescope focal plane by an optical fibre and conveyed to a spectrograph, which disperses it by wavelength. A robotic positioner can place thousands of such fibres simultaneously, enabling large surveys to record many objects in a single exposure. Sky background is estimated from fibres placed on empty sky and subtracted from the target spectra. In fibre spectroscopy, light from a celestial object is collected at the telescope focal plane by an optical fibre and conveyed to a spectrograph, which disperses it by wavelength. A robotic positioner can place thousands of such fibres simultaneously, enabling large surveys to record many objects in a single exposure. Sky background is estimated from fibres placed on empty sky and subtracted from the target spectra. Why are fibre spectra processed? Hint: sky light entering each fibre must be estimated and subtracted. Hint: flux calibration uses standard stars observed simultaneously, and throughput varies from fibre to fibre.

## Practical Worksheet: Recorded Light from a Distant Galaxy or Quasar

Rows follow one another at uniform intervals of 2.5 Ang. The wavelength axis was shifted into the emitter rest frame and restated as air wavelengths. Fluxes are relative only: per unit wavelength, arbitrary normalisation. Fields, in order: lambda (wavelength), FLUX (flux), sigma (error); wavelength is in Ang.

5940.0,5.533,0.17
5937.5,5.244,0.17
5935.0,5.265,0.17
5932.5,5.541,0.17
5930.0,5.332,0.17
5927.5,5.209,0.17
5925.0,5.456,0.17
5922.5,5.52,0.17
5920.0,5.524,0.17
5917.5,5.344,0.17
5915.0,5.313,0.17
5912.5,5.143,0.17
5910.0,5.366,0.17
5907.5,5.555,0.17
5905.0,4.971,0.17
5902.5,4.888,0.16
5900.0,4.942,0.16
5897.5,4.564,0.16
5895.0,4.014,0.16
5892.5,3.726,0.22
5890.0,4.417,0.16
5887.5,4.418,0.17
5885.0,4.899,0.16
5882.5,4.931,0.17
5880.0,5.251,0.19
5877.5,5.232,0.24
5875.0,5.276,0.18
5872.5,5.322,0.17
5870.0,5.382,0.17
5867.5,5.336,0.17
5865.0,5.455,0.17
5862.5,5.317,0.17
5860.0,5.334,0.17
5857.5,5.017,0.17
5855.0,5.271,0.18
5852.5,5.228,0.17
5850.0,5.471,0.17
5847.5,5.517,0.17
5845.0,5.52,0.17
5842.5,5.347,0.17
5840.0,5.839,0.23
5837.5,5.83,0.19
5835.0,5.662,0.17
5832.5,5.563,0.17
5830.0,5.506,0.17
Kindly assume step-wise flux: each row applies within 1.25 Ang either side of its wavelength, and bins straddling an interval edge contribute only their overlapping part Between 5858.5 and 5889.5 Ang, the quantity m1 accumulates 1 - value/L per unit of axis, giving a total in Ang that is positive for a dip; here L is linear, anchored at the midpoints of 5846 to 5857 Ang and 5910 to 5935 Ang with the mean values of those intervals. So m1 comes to 1.1 Ang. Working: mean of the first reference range 5.35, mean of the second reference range 5.37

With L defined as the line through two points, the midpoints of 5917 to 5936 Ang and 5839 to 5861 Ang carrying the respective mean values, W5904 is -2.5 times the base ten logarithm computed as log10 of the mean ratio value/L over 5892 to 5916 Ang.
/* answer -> 0.11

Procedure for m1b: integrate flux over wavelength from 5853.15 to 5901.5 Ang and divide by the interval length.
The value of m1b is 4.96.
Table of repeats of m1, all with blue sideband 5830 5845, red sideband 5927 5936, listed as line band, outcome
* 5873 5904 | 4.23 Ang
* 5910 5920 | 0.16 Ang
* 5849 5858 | 0.51 Ang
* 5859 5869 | 0.34 Ang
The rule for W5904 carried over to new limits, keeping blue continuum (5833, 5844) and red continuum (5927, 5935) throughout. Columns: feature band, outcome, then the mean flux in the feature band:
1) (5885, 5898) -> 0.272 mag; 4.27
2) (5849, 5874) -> 0.054 mag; 5.31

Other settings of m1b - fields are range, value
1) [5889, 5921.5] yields 4.91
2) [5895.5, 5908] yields 4.89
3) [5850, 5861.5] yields 5.24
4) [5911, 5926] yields 5.38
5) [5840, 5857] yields 5.41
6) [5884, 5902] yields 4.44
